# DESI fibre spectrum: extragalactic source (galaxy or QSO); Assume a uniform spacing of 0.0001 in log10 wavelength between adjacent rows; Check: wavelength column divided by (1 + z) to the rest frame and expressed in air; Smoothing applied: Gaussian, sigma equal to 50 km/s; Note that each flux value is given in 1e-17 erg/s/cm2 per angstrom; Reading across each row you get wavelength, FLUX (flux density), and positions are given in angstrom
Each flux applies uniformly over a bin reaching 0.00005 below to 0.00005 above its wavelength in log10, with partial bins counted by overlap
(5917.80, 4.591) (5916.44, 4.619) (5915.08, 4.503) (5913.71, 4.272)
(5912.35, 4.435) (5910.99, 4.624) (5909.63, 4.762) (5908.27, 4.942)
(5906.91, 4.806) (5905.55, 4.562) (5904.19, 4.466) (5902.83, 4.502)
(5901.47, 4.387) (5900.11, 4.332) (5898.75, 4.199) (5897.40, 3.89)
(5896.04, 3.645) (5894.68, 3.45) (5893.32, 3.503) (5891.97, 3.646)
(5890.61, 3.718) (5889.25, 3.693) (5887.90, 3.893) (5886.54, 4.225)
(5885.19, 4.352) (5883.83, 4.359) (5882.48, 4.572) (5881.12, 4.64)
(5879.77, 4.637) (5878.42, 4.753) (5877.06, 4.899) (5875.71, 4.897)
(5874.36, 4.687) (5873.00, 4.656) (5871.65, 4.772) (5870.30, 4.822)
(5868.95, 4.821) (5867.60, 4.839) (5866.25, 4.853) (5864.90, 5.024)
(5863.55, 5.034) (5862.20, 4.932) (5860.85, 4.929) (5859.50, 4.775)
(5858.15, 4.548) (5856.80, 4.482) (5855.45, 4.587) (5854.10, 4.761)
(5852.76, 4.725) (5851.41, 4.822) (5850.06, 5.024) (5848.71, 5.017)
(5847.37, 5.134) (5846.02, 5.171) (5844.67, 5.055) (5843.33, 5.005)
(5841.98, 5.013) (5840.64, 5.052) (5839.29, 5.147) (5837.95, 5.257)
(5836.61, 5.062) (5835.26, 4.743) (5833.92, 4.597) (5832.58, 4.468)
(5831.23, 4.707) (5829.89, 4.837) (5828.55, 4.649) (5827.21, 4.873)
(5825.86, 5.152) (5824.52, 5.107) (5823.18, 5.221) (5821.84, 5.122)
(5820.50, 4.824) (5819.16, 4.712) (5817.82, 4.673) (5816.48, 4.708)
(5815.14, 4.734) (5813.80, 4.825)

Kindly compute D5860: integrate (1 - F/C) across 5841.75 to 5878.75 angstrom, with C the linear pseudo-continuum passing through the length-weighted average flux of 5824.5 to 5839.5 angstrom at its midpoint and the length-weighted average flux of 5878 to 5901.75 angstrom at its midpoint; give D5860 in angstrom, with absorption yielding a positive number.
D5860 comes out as -3.1 angstrom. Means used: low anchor 4.87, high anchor 4.09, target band 4.86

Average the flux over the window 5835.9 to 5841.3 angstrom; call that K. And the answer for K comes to 5.12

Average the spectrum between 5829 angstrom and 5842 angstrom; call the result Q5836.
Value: 4.88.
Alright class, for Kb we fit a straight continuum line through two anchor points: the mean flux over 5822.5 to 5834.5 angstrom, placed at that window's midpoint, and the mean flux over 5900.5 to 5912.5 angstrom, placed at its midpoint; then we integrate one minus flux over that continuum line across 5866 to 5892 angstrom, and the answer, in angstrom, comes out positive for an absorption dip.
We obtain 1.1 angstrom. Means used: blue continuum 4.85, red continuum 4.61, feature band 4.5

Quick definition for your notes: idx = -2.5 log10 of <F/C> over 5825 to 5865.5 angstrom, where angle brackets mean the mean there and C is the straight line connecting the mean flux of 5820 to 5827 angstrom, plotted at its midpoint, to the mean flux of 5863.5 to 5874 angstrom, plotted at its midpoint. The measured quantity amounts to 0.02 mag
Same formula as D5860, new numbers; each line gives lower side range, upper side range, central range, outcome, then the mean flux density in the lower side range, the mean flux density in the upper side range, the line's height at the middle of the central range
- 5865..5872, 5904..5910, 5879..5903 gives 3.47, 4.84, 4.72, 4.77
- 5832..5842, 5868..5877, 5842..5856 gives -0.18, 4.92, 4.79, 4.88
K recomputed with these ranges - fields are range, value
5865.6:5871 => 4.84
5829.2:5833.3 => 4.67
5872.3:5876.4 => 4.75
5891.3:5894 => 3.58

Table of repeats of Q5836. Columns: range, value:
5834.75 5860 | 4.92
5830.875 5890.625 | 4.75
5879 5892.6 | 4.18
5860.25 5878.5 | 4.85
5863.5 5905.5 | 4.39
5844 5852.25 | 5.03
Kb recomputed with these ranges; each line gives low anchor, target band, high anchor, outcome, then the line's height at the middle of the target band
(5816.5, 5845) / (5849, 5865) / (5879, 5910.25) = -0.6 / 4.63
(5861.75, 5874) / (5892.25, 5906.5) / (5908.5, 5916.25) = 1.7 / 4.64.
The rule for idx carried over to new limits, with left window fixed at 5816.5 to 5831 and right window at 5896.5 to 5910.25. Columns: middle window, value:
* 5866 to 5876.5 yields -0.03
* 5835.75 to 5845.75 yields -0.06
